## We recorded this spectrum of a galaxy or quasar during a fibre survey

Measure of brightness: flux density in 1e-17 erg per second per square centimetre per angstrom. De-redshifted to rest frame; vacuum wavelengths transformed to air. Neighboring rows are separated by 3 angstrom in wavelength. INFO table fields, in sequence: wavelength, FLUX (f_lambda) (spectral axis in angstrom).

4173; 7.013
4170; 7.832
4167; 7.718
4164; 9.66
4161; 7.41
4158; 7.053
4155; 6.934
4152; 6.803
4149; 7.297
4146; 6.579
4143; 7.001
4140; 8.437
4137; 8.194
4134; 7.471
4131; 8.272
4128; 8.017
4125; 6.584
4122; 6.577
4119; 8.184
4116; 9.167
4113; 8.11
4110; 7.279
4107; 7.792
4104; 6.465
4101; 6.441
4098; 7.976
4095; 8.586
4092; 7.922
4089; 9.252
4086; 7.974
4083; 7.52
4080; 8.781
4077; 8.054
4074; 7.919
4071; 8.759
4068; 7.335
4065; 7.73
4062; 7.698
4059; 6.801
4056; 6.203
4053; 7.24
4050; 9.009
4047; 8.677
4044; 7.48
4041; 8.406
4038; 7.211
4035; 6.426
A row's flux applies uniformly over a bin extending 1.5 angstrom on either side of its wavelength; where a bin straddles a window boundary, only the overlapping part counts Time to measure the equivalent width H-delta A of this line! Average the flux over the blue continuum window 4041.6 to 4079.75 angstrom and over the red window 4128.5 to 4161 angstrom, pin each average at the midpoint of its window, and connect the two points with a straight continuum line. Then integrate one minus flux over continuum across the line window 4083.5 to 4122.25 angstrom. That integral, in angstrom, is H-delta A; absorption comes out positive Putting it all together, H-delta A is -1.3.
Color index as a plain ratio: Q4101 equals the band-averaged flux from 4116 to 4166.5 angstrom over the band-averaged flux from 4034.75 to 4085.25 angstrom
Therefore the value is 0.98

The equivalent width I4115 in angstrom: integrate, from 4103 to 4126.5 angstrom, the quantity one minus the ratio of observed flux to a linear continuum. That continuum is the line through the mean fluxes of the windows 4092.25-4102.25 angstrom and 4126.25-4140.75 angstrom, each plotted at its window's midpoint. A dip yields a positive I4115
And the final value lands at 1.0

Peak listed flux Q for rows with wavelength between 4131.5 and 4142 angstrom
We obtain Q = 8.437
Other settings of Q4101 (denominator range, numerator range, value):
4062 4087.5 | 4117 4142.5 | 0.97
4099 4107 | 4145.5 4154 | 1.02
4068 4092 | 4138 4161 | 0.87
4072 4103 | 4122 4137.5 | 0.94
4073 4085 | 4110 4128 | 0.96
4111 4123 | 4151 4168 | 0.95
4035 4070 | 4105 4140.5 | 1.03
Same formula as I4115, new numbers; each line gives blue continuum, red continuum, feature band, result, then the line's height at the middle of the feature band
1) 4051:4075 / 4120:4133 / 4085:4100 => -1.7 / 7.44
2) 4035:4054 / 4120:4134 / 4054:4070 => 1.2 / 7.79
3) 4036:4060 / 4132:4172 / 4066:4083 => -1.1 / 7.61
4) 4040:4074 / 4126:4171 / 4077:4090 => -1.0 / 7.72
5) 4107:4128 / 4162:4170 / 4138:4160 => 2.7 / 8.18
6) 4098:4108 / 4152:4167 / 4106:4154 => -1.9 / 7.33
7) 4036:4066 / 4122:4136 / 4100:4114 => 0.6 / 7.53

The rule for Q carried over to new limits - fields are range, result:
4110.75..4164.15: 9.66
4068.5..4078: 8.759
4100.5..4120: 9.167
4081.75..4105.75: 9.252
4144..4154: 7.297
